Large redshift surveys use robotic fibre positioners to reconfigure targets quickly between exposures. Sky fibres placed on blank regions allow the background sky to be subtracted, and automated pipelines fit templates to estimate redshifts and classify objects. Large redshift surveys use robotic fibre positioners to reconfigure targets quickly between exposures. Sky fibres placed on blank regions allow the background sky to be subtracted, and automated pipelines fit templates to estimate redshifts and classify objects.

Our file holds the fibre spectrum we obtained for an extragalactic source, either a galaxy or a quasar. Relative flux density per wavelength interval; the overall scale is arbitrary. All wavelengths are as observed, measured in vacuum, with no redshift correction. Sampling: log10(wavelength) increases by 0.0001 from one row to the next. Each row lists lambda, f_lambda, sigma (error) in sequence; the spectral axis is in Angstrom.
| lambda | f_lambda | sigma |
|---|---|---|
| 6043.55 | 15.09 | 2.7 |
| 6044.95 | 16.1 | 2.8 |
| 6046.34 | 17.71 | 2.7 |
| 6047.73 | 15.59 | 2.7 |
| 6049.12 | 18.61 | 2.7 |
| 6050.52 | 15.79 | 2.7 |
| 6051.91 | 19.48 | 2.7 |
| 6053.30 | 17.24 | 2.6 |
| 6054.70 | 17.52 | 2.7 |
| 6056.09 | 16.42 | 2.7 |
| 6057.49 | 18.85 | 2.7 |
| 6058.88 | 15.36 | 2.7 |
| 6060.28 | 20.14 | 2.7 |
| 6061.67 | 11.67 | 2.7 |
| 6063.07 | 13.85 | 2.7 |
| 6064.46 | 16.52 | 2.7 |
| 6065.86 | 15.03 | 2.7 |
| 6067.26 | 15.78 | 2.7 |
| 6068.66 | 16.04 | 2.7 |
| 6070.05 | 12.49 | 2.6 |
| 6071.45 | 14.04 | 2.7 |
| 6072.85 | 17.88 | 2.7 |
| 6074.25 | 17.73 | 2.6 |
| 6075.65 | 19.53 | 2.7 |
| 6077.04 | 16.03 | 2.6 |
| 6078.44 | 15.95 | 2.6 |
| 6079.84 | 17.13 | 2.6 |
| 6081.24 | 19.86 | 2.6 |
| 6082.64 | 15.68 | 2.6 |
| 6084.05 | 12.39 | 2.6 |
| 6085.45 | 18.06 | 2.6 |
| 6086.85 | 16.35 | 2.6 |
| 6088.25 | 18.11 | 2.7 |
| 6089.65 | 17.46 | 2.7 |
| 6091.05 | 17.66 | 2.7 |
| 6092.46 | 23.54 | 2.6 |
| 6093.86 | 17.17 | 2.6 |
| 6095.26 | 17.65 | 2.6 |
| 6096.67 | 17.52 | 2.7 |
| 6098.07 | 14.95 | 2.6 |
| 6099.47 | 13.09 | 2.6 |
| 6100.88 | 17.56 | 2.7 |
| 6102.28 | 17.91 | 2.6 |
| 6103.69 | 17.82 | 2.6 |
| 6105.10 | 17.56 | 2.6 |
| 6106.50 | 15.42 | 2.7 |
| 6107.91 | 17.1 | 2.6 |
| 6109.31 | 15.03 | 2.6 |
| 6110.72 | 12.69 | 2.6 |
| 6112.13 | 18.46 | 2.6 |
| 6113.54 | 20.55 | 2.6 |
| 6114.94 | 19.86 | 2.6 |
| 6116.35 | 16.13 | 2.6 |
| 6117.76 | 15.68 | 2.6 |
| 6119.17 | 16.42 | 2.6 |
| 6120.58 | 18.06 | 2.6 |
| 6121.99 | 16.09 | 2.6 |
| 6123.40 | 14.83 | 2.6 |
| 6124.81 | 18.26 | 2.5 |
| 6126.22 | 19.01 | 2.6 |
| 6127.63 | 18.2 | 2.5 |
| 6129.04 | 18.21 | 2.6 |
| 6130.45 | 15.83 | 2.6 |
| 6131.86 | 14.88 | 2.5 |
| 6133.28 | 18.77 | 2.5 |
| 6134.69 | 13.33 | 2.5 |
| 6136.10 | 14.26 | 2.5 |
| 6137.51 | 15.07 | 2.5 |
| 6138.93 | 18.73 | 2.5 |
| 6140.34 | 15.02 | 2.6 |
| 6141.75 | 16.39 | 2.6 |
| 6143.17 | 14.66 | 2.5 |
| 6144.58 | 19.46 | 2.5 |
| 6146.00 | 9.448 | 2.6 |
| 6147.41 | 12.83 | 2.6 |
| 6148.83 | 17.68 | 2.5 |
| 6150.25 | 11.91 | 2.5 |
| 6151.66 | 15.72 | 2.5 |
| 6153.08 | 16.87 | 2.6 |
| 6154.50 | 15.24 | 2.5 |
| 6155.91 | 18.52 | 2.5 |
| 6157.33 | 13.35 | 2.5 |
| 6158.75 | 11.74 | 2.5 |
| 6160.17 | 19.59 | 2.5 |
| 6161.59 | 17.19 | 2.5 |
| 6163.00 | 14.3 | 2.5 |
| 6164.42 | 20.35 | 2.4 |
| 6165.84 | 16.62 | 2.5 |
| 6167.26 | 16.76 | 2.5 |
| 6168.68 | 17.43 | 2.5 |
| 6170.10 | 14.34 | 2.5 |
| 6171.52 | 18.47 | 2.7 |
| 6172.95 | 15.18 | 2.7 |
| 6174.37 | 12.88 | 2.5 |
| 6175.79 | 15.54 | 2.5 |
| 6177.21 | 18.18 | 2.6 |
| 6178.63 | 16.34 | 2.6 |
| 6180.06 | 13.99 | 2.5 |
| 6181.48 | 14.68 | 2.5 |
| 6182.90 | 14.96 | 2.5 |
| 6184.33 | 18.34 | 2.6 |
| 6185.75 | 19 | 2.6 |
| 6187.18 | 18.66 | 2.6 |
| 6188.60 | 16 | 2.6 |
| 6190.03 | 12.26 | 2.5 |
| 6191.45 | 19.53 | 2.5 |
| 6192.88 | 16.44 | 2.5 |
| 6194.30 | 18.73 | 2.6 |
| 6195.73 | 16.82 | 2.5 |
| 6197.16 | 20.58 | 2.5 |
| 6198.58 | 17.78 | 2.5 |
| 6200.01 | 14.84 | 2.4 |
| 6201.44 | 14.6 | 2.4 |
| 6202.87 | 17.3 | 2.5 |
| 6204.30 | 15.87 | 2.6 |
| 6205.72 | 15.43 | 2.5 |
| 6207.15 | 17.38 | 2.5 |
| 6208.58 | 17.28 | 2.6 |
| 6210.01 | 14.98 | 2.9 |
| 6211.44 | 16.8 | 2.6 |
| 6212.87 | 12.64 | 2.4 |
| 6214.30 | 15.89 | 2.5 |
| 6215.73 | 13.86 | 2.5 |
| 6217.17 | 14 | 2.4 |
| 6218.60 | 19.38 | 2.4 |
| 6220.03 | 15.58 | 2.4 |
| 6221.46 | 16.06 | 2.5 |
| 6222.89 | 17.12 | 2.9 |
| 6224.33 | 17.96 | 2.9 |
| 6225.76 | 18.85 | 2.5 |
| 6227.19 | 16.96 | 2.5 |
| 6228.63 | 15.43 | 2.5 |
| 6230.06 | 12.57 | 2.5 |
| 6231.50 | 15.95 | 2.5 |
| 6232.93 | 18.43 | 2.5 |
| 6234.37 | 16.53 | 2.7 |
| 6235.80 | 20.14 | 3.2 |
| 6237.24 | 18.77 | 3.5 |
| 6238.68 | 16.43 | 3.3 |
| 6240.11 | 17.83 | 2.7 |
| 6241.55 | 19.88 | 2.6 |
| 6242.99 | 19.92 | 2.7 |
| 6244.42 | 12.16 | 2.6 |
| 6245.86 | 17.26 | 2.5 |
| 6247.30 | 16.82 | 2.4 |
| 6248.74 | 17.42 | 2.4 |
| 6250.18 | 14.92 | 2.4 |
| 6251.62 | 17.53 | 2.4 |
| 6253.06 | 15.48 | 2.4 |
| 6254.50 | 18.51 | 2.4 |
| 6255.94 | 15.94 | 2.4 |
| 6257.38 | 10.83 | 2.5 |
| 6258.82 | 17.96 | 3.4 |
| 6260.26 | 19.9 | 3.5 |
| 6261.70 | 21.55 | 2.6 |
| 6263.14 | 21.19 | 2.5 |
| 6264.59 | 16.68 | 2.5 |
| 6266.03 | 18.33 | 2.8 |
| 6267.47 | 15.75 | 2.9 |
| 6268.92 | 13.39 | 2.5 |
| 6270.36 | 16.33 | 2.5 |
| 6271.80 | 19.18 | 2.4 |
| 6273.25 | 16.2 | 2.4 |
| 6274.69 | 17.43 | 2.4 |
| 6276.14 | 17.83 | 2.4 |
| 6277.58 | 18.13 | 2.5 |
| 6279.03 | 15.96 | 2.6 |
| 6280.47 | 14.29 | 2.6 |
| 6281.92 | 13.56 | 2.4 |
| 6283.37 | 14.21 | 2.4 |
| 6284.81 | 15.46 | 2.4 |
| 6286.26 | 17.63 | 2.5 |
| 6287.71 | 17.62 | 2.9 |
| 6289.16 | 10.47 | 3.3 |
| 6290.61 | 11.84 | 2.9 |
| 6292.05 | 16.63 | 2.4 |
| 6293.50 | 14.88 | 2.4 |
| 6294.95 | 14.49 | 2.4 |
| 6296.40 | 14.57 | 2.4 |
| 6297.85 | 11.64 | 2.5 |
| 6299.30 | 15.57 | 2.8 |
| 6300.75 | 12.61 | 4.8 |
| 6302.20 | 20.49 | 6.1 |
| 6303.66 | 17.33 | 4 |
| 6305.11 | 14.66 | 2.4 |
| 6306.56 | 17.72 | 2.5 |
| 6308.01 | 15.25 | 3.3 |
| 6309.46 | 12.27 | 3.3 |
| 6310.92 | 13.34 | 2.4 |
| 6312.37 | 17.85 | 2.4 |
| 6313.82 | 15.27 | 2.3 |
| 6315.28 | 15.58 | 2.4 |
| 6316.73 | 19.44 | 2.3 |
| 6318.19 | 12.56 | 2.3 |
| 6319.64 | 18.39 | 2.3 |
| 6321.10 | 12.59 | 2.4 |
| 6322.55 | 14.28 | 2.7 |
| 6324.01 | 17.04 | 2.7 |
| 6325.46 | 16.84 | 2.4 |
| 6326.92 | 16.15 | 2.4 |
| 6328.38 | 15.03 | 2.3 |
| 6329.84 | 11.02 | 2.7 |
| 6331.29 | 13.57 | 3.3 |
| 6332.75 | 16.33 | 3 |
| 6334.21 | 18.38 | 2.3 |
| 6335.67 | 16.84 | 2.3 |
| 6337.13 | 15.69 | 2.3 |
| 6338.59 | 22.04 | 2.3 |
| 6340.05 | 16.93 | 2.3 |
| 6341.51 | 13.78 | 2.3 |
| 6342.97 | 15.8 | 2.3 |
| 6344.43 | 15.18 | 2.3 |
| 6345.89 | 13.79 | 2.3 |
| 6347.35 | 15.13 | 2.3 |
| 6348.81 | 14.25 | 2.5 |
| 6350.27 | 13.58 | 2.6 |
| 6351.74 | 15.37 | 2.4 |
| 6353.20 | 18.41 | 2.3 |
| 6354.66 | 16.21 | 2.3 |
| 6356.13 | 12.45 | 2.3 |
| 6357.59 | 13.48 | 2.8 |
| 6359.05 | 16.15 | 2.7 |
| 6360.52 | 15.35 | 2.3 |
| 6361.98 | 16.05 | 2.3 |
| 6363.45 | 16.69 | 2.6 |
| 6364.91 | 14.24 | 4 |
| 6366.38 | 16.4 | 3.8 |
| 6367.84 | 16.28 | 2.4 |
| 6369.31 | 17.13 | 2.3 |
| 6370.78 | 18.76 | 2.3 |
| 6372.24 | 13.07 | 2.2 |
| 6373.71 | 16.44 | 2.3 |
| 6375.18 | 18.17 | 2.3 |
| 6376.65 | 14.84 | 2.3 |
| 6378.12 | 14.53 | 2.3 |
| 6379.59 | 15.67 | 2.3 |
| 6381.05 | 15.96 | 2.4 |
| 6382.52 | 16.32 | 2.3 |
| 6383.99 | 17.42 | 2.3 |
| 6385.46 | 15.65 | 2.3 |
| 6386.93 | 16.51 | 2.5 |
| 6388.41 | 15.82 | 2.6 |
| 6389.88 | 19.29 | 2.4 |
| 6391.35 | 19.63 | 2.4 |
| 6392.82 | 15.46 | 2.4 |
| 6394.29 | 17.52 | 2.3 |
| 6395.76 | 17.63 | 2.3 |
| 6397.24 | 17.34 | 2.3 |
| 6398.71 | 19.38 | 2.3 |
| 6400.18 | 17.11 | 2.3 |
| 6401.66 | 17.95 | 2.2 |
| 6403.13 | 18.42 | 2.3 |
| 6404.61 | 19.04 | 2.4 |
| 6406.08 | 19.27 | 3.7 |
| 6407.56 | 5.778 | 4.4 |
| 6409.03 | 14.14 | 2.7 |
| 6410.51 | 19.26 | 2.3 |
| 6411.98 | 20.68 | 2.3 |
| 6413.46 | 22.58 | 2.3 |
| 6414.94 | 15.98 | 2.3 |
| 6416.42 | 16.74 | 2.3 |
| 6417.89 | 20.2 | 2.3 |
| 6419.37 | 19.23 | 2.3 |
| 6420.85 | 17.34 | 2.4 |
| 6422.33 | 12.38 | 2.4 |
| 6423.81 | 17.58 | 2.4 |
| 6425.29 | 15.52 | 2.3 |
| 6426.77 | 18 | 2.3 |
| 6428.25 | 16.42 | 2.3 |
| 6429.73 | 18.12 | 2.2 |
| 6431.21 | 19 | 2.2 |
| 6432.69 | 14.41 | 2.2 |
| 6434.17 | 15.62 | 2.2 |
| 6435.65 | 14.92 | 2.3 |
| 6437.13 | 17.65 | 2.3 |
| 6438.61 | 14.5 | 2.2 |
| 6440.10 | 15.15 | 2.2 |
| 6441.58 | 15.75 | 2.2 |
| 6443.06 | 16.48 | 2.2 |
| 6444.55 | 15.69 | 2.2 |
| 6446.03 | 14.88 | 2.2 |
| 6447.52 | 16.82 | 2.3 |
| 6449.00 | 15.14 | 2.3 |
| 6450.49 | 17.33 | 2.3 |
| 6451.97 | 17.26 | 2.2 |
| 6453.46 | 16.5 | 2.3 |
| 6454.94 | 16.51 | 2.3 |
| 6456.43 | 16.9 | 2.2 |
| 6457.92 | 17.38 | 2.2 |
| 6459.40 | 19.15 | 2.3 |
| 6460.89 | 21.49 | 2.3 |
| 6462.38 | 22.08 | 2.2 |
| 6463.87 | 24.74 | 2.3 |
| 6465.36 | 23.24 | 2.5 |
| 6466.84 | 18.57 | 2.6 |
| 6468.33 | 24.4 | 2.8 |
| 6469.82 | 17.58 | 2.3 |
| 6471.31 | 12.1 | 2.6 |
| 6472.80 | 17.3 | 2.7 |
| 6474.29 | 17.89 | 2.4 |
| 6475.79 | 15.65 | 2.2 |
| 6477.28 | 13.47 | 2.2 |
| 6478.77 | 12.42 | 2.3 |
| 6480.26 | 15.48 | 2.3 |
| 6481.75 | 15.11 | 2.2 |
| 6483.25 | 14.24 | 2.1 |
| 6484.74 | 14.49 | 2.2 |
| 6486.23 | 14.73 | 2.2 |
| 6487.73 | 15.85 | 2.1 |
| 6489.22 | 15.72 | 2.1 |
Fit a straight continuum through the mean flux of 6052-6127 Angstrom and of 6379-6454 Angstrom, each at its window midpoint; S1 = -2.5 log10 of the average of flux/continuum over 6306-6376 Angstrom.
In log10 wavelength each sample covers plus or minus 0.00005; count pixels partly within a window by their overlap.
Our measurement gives 0.08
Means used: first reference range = 16.8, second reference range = 16.8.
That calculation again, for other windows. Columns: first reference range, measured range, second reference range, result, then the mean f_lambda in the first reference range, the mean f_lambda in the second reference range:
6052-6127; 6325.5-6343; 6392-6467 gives 0.080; 16.8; 17.4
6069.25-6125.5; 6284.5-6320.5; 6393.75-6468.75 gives 0.130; 16.9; 17.5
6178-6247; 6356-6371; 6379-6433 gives 0.086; 16.6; 17.2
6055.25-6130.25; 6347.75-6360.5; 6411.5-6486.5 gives 0.137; 16.8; 17.1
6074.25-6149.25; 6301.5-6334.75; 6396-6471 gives 0.102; 16.7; 17.5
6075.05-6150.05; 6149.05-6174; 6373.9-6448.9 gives 0.040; 16.7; 16.8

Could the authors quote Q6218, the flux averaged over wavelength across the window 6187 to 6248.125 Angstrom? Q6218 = 16.7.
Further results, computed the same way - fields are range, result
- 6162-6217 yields 16.3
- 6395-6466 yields 17.4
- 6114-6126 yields 17.1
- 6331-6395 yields 16.1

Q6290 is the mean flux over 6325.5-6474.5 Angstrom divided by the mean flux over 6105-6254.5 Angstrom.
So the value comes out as 1.0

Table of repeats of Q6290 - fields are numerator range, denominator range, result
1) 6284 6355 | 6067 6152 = 0.94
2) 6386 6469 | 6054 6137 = 1.05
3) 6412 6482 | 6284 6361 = 1.12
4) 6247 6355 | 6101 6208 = 0.97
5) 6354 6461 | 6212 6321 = 1.03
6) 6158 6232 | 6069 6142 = 0.97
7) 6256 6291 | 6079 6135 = 0.96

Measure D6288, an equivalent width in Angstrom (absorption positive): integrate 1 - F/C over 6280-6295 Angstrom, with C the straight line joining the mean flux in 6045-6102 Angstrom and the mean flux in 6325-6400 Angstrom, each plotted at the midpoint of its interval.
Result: 1.47 Angstrom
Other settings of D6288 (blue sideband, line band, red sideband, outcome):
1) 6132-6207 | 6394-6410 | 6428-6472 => 0.6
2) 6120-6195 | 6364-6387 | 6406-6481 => 1.1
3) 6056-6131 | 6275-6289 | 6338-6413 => 0.5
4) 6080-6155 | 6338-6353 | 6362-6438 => 1.0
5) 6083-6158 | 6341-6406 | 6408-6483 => 2.9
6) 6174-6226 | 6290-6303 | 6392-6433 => 1.6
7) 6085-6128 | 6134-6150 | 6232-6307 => 1.9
